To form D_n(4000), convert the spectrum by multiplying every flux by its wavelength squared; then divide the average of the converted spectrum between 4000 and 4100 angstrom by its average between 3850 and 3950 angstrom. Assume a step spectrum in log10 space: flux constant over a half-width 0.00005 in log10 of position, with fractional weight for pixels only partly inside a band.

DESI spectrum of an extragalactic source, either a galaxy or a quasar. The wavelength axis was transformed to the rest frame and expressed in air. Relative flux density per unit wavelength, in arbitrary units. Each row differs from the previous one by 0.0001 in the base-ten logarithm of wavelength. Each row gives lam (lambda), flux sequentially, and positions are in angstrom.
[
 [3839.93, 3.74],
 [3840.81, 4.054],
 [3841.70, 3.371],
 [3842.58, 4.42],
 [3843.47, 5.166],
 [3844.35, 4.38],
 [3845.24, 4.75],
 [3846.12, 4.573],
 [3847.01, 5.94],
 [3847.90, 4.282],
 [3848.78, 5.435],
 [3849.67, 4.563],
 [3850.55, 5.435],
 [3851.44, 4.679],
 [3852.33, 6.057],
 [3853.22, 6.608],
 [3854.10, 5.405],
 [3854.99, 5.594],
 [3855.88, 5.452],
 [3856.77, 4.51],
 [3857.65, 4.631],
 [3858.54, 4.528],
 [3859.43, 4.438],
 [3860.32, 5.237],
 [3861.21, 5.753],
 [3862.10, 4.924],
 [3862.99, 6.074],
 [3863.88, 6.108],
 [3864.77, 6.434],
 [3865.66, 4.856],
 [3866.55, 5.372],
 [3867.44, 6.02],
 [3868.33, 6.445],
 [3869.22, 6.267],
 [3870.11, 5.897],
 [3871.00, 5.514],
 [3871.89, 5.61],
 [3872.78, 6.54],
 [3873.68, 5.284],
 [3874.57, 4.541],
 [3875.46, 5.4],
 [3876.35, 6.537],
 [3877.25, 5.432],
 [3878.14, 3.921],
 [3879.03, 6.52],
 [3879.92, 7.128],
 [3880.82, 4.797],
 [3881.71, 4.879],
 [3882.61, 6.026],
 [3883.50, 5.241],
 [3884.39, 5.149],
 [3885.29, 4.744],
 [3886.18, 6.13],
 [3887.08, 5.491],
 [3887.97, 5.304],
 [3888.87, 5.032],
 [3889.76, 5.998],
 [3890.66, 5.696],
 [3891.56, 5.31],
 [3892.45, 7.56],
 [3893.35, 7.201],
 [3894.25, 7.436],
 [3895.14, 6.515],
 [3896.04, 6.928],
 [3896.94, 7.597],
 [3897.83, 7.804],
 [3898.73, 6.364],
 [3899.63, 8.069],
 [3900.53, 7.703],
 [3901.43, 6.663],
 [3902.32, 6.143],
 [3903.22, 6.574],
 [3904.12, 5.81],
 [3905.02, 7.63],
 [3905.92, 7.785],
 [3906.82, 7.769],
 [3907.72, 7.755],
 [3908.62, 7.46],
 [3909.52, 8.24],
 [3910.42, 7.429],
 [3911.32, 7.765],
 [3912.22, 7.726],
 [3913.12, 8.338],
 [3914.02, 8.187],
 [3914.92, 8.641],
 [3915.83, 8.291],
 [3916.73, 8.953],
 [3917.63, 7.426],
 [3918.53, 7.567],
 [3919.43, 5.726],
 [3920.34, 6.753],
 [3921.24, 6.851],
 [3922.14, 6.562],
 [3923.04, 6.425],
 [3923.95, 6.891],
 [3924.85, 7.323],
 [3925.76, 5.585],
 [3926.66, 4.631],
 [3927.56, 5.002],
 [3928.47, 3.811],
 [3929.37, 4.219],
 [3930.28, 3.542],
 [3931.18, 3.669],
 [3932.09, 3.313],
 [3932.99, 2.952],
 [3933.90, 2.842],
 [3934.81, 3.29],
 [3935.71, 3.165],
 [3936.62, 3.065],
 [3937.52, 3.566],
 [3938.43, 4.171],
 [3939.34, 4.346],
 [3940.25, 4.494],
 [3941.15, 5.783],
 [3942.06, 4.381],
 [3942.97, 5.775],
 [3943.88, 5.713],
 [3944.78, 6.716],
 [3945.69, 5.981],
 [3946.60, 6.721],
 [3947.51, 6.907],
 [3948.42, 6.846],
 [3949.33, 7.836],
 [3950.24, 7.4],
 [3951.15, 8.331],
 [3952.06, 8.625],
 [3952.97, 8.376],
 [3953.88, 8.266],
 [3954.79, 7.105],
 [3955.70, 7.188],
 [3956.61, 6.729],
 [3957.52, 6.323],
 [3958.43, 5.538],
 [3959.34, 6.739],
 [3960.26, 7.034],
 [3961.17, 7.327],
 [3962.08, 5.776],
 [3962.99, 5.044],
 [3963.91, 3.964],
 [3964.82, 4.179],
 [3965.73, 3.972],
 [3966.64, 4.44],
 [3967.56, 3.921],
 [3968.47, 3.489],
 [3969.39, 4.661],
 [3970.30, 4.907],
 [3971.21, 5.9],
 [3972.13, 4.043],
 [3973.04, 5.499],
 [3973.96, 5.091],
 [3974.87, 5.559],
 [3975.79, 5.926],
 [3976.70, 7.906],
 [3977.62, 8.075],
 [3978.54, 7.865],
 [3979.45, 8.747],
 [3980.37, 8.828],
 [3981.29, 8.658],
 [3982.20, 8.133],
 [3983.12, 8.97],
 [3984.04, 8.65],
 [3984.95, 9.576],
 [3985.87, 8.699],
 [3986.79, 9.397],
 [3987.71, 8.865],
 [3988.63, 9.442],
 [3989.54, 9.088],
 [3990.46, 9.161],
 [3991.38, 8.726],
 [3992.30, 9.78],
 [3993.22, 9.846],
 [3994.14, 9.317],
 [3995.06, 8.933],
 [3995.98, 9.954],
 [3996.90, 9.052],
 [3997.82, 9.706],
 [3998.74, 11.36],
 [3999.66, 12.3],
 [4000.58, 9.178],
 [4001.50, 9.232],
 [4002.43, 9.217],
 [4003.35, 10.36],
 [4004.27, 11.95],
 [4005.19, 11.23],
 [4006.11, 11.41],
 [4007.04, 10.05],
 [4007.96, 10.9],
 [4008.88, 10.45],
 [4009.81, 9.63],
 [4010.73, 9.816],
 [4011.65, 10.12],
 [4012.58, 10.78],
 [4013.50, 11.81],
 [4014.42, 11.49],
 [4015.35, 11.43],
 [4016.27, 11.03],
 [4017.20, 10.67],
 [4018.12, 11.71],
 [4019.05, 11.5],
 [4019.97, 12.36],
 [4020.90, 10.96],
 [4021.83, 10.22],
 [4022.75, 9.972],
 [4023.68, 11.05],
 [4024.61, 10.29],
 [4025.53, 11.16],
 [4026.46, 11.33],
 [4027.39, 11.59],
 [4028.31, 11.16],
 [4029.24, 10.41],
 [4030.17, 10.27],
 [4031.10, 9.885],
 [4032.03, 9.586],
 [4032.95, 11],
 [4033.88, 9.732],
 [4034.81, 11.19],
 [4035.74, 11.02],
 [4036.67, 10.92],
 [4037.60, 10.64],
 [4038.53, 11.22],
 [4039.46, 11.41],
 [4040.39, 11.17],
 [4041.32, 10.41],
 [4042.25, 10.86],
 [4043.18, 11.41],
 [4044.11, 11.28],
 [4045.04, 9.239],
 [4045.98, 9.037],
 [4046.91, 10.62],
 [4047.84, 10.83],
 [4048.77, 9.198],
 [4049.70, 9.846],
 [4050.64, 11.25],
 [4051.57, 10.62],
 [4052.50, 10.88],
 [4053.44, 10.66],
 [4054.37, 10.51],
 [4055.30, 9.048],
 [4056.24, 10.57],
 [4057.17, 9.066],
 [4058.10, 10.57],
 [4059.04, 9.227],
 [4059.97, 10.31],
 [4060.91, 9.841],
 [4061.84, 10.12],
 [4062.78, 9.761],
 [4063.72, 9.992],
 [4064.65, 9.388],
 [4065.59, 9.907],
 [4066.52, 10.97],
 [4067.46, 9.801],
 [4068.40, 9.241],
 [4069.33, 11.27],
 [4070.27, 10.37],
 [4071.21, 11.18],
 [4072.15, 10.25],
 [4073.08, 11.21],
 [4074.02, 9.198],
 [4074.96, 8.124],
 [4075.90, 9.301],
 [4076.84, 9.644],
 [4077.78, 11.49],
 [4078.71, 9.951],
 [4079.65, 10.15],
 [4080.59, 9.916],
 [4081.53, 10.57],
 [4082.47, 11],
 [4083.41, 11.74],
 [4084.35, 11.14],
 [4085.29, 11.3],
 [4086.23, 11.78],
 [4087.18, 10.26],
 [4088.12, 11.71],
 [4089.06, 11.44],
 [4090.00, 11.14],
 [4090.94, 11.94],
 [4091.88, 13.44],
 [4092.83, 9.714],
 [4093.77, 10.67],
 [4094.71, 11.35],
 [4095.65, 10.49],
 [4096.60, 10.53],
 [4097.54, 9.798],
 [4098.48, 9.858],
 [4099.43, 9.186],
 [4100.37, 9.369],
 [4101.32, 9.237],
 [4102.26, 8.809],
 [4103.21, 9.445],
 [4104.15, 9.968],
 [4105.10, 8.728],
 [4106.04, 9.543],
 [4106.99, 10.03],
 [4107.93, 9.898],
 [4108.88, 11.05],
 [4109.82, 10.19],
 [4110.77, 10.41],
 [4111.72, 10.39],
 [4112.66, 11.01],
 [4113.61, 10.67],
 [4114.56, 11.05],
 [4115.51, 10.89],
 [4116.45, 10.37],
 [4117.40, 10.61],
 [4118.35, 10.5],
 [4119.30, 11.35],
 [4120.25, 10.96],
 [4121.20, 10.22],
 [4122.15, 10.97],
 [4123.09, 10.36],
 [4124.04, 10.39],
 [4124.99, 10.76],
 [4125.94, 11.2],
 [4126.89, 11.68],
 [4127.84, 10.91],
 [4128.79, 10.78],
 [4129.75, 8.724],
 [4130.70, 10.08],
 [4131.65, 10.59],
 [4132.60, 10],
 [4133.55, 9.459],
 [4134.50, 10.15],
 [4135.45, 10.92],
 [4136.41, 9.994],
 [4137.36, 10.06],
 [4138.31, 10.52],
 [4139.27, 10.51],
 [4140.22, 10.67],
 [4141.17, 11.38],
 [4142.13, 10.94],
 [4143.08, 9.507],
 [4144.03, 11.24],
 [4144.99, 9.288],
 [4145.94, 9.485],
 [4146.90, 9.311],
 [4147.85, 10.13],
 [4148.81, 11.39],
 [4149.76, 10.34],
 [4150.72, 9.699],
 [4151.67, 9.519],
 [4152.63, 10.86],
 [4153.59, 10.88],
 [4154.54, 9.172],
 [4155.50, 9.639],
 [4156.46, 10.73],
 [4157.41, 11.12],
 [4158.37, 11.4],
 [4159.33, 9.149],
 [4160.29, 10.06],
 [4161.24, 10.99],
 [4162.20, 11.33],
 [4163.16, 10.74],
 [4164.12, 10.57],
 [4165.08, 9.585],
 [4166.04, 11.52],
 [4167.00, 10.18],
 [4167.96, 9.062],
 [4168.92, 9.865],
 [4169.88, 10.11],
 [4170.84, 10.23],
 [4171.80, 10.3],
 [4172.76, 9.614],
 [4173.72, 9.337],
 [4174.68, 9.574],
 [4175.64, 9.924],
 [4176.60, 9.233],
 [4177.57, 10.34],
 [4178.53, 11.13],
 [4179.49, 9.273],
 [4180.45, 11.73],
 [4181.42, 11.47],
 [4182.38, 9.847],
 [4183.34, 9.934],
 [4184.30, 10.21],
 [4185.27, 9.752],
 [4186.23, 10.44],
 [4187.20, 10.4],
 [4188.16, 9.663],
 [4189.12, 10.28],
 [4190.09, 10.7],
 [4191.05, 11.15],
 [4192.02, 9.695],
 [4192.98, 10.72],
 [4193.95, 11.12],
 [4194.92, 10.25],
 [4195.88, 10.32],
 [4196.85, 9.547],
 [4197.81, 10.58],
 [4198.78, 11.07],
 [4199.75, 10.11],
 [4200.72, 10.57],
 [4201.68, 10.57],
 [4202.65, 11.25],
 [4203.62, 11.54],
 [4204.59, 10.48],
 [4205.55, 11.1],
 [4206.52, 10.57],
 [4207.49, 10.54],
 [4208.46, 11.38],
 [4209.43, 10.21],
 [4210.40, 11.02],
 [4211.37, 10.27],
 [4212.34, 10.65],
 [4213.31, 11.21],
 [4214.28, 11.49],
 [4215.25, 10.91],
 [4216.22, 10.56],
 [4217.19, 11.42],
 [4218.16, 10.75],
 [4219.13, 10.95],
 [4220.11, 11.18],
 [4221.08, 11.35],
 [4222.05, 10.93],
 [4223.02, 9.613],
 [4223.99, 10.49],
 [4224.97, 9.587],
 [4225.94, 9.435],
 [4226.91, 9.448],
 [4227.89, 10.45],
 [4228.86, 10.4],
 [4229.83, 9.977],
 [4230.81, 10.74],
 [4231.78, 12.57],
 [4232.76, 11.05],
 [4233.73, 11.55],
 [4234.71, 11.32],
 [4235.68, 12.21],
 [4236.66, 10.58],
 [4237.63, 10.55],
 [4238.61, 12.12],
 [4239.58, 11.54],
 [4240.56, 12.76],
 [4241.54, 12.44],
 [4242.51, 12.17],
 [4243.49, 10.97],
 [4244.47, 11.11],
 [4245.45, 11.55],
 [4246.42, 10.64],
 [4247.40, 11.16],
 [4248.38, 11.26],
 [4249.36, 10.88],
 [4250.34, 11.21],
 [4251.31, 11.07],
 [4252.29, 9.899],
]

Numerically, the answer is 1.9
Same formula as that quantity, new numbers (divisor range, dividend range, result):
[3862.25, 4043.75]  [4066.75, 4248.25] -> 1.53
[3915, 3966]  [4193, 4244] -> 2.14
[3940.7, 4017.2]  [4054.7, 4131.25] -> 1.37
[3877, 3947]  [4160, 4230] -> 1.99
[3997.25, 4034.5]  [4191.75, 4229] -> 1.09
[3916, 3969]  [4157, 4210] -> 2.06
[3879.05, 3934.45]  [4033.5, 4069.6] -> 1.75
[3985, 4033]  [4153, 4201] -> 1.08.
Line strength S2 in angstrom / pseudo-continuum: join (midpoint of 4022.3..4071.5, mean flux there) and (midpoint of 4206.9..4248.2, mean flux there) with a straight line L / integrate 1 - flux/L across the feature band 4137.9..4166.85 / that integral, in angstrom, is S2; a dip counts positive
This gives 1.0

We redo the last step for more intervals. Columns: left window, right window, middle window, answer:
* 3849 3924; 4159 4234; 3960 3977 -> 5.17 angstrom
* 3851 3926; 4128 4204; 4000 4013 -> -3.74 angstrom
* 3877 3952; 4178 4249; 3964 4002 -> -2.62 angstrom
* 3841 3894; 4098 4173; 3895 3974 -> 5.57 angstrom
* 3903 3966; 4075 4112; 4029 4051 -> -3.78 angstrom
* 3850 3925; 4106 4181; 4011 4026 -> -4.72 angstrom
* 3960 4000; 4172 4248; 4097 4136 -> -3.56 angstrom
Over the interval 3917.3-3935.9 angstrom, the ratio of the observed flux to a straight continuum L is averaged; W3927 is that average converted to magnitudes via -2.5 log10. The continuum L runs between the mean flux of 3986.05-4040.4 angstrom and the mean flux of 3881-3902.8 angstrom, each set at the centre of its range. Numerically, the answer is 0.40 mag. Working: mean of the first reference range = 6.28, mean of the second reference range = 10.5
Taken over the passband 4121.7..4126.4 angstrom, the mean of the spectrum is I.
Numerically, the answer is 10.8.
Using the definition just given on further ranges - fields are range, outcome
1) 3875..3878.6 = 5.33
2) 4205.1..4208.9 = 10.9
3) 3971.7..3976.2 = 5.22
